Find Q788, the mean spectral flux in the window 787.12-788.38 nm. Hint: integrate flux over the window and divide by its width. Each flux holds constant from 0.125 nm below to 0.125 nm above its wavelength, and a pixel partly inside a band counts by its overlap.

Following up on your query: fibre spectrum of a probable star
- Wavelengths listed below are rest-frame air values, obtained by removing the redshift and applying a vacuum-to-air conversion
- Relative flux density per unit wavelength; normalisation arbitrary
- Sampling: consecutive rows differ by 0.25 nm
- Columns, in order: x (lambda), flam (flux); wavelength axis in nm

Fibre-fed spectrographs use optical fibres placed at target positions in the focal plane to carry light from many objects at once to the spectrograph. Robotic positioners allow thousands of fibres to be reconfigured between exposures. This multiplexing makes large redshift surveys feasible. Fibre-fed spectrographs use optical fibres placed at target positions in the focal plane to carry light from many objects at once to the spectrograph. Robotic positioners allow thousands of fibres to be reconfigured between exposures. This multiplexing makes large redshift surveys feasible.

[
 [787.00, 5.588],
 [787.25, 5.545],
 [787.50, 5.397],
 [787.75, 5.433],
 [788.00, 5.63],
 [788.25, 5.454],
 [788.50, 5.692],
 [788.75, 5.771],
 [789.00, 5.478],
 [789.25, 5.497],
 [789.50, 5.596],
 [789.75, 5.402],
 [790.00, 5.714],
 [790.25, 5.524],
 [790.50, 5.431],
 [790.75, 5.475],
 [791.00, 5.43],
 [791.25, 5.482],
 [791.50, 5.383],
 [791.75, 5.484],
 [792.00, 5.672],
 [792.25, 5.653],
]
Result 5.49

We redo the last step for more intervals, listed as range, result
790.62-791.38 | 5.46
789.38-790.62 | 5.53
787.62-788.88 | 5.59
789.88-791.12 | 5.51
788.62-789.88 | 5.55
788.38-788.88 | 5.73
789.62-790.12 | 5.56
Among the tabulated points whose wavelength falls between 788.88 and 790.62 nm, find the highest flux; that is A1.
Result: 5.714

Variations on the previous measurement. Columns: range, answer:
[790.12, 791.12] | 5.524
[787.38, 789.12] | 5.771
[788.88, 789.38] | 5.497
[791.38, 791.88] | 5.484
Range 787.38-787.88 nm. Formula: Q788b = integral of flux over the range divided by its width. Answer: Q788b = 5.42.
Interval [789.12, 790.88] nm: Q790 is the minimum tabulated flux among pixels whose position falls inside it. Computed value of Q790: 5.402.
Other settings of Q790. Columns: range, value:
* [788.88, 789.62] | 5.478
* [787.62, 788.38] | 5.433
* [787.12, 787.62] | 5.397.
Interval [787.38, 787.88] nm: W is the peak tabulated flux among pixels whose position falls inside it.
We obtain 5.433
